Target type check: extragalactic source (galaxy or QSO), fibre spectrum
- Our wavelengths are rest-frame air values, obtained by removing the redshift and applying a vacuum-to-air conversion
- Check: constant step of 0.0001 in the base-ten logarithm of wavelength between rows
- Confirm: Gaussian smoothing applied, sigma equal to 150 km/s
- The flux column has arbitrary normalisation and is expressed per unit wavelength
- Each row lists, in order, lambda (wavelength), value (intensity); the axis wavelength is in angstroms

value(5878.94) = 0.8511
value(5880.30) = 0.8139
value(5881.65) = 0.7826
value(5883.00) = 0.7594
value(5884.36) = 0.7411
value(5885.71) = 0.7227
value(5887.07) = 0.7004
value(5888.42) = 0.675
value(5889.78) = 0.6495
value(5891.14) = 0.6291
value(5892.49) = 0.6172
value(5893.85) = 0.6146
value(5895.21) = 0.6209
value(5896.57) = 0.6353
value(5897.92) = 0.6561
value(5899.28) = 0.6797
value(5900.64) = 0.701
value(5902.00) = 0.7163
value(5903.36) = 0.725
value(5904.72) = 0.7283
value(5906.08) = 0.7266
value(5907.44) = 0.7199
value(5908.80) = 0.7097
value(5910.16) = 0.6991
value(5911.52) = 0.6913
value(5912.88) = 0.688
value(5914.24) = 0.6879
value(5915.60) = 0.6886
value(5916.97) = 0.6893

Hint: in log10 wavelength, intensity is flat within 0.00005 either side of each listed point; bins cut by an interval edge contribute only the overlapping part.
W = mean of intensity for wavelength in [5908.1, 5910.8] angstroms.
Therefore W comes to 0.705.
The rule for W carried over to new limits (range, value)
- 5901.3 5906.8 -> 0.724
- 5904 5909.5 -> 0.721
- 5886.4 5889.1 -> 0.689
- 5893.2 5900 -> 0.642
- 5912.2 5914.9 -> 0.689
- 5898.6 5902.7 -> 0.698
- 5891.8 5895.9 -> 0.617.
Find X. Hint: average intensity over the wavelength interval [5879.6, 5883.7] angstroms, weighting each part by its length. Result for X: 0.785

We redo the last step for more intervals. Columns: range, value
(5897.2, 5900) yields 0.669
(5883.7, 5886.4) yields 0.732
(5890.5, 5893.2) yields 0.624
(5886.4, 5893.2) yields 0.654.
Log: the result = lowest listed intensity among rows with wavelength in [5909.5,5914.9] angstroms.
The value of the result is 0.6879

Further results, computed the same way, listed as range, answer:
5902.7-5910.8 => 0.6991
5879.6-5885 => 0.7411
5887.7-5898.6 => 0.6146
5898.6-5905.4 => 0.6797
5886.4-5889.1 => 0.675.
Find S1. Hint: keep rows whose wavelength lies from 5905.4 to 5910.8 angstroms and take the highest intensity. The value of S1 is 0.7266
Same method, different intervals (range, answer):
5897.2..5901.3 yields 0.701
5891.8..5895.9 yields 0.6209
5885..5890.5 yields 0.7227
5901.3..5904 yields 0.725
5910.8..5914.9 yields 0.6913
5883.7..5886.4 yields 0.7411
